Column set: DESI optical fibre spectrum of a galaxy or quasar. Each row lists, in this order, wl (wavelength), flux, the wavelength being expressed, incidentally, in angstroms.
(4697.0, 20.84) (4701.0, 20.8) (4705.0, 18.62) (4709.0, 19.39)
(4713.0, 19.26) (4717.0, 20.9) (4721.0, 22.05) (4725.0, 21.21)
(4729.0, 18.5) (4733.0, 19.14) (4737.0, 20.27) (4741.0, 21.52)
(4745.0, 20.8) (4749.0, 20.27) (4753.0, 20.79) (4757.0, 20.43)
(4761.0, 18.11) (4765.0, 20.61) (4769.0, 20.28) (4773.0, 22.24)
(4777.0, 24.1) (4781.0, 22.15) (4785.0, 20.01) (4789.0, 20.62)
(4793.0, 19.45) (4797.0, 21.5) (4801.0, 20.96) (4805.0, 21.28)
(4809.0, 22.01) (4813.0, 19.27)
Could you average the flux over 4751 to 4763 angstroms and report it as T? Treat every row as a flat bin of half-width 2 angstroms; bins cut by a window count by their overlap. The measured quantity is 19.8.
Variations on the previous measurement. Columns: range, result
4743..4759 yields 20.6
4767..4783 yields 22.2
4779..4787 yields 21.1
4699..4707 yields 19.7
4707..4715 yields 19.3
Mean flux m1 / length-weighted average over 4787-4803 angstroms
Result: 20.6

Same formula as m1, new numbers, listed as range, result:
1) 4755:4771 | 19.9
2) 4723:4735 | 19.6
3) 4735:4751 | 20.7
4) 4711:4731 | 20.4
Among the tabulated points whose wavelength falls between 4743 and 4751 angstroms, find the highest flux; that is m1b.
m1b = 20.8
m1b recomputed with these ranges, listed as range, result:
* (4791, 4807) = 21.5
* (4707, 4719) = 20.9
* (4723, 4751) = 21.52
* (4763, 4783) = 24.1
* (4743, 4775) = 22.24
